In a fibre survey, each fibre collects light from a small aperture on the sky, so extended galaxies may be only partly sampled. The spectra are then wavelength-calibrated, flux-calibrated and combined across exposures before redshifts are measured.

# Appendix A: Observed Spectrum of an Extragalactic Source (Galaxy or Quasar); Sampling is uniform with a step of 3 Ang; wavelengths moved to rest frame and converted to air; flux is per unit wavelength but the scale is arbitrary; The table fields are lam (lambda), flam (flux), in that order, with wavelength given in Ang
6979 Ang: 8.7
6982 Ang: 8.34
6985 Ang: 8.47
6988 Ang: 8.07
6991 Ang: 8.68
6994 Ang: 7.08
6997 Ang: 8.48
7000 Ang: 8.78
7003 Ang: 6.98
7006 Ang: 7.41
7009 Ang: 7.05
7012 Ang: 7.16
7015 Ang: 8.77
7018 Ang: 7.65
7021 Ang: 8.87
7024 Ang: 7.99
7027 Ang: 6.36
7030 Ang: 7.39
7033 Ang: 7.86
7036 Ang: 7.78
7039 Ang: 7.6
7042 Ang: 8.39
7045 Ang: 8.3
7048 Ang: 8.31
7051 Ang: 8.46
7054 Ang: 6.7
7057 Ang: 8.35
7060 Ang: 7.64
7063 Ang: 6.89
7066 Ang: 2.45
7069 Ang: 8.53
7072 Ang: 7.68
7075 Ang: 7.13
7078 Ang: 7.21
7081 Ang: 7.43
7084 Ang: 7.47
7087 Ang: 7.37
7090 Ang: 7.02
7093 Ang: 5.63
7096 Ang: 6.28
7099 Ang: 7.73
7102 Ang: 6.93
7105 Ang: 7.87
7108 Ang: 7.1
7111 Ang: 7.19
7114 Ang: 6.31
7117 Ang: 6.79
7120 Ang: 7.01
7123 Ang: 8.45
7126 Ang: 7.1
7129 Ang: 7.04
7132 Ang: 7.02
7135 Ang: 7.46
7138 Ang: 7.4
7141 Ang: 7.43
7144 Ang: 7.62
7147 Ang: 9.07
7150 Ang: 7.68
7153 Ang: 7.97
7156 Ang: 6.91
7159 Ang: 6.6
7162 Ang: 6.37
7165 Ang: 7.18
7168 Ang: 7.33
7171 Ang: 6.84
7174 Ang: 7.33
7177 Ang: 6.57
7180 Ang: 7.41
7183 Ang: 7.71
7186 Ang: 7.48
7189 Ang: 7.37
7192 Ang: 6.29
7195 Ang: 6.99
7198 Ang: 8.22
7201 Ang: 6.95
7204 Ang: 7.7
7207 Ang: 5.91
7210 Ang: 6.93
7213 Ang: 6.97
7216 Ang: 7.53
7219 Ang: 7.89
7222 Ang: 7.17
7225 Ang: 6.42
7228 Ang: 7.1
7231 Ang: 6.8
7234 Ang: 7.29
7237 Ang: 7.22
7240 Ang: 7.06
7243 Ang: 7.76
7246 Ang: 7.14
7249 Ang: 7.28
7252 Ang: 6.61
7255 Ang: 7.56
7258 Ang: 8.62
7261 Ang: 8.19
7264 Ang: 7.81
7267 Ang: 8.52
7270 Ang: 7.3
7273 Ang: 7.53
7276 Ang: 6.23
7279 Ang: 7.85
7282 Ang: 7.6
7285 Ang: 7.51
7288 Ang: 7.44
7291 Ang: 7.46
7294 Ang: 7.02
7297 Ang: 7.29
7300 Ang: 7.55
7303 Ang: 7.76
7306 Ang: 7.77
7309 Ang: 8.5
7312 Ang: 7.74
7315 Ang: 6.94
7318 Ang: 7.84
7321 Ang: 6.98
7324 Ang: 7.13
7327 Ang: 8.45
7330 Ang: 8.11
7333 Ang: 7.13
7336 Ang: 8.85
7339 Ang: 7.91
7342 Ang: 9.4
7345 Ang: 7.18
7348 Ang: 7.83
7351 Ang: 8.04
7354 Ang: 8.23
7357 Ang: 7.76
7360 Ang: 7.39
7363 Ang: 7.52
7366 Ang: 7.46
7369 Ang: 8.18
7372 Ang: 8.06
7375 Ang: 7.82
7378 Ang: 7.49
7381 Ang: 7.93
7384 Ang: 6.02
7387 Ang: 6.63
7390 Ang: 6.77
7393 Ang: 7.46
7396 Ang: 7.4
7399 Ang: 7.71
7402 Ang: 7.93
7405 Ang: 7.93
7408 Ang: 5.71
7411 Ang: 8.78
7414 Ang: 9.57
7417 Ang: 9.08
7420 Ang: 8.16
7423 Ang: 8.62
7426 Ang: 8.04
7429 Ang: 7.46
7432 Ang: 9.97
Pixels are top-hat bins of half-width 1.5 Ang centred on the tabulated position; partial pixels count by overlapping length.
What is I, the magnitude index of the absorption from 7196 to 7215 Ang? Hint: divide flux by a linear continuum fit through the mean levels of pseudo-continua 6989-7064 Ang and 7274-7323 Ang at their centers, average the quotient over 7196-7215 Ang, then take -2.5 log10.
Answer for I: 0.07 mag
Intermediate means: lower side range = 7.81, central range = 7.12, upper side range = 7.46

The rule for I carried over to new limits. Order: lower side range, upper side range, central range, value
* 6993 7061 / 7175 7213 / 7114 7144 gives 0.02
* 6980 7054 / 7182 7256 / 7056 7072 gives 0.14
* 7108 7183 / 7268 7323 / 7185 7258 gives 0.03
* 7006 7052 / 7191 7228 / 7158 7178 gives 0.06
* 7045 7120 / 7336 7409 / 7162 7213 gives 0.03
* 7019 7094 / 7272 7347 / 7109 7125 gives 0.05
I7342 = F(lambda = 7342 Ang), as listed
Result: 9.4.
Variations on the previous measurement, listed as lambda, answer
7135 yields 7.46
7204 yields 7.7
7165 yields 7.18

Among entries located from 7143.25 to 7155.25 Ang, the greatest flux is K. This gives 9.07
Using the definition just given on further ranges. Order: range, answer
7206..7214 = 6.97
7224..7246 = 7.76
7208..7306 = 8.62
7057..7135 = 8.53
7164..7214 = 8.22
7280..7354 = 9.4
